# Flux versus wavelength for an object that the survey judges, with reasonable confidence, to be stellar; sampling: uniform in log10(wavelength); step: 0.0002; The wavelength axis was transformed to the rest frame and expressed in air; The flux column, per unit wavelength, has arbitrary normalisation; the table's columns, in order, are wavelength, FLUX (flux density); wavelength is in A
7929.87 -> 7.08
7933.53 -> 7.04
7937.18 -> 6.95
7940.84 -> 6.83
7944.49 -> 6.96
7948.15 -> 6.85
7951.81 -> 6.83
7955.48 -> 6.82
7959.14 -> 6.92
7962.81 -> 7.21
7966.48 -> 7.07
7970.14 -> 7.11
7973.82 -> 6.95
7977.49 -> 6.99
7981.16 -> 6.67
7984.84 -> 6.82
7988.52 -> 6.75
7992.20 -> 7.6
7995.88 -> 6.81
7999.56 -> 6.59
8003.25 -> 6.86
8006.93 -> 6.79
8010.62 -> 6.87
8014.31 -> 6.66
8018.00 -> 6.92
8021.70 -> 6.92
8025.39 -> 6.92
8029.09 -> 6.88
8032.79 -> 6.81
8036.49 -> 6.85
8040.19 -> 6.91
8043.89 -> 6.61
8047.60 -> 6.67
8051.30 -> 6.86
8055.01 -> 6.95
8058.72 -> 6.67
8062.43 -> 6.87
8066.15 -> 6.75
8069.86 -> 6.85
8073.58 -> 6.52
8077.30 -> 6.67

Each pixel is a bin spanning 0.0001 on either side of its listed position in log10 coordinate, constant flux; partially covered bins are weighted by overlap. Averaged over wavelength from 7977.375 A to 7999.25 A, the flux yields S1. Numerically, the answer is 6.91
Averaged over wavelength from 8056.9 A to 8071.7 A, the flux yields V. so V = 6.79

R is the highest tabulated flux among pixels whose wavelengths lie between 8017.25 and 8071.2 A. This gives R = 6.95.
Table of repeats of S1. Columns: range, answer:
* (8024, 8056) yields 6.82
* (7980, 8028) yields 6.86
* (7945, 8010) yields 6.92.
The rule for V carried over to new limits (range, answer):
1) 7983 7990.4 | 6.79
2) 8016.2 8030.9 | 6.91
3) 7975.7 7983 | 6.83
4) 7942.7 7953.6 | 6.88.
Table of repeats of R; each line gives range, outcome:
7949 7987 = 7.21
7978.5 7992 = 6.82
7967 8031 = 7.6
